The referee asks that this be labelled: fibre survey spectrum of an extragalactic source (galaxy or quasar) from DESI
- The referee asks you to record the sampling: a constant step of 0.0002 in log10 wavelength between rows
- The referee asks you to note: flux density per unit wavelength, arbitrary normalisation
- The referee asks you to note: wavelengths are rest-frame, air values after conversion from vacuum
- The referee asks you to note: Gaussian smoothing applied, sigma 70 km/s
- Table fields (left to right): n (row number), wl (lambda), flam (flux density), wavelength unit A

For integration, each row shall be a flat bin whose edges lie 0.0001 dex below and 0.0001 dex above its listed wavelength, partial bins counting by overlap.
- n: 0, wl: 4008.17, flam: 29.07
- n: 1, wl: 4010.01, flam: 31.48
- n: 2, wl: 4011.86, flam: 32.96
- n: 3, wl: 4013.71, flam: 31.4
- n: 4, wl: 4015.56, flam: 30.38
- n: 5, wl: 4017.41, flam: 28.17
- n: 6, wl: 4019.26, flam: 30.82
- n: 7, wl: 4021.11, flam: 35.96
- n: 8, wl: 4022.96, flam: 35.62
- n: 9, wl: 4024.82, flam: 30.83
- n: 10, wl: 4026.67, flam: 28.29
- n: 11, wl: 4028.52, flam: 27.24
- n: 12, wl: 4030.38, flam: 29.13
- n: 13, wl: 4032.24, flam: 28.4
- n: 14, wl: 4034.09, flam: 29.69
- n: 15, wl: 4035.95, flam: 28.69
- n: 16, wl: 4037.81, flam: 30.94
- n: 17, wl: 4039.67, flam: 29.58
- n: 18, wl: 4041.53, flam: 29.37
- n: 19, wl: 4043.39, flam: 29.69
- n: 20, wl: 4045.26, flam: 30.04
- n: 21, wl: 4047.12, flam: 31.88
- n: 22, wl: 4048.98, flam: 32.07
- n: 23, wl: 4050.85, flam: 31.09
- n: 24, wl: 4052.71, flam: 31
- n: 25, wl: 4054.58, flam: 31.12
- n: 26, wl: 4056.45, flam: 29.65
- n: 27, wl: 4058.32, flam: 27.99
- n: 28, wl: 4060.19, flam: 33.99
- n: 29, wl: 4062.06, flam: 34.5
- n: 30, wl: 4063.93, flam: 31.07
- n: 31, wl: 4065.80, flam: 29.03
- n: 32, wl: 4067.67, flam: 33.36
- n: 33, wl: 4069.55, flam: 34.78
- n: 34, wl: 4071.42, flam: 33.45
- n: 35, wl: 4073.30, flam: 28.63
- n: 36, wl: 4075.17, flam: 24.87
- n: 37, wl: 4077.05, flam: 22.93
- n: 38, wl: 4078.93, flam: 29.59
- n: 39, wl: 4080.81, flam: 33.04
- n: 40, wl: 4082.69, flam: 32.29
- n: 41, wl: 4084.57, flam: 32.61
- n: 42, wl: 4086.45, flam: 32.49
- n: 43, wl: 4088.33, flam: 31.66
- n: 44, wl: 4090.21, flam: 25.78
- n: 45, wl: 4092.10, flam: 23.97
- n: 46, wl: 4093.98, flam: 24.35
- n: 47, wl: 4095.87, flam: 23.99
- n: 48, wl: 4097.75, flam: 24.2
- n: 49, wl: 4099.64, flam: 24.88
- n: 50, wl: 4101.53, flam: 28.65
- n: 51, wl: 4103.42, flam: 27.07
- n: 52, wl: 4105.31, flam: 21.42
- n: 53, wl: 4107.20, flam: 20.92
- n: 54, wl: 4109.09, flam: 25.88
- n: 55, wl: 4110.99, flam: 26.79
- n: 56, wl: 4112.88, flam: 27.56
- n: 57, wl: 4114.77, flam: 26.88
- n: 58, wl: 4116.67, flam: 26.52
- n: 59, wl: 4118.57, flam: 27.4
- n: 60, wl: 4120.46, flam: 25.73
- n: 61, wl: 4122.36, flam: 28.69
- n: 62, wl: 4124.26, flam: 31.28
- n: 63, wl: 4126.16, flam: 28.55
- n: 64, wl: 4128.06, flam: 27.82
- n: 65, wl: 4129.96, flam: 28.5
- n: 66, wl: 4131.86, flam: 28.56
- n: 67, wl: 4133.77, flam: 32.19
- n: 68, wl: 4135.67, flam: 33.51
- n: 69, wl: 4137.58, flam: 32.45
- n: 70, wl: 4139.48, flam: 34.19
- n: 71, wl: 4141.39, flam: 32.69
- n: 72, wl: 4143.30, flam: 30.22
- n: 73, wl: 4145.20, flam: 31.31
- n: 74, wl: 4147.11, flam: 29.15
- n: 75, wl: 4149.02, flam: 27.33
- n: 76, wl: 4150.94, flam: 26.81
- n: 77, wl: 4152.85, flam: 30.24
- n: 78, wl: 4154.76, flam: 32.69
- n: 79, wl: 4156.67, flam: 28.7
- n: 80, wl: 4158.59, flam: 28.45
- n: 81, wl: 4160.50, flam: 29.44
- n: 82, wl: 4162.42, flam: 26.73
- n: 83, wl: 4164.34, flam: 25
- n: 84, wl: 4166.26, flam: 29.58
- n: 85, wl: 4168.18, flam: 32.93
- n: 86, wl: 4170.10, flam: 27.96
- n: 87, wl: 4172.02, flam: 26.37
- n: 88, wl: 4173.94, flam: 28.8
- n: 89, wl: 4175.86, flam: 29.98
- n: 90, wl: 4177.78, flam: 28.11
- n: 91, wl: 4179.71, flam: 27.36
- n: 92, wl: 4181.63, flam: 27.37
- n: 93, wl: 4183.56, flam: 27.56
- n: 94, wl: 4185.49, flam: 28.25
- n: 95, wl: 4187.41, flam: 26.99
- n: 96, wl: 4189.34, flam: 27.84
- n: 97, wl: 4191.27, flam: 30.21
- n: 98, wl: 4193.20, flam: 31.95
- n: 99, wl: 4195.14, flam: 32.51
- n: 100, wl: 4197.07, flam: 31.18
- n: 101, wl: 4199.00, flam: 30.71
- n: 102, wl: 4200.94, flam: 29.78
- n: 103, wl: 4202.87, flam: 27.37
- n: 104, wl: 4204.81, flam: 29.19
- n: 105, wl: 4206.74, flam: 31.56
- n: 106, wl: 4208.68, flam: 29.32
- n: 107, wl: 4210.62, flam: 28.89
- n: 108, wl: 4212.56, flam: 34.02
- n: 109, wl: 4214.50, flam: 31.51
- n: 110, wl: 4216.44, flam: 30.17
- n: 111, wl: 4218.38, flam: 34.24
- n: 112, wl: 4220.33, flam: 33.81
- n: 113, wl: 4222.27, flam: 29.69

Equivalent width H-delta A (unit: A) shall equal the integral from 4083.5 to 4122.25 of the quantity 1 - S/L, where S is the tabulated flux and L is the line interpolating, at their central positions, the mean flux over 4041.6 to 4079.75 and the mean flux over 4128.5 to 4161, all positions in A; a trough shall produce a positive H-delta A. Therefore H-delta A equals 5.0 A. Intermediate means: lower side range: 30.5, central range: 26.5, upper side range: 30.4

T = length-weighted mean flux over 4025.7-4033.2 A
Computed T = 28.3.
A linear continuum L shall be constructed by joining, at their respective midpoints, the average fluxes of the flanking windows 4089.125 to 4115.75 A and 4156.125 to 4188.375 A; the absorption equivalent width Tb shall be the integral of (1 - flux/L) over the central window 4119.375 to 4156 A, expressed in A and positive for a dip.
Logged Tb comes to -4.6 A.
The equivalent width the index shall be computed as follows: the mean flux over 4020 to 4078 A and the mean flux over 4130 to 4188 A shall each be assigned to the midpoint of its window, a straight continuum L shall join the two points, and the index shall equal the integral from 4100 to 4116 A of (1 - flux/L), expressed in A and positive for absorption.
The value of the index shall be 2.3 A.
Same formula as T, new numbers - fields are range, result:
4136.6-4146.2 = 32.2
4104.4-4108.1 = 21.2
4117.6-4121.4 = 26.6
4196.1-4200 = 30.9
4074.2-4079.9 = 25.9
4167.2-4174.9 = 29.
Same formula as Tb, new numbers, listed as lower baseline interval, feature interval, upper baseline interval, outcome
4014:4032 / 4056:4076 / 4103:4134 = -1.4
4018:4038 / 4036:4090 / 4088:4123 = -4.6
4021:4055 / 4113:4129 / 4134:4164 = 1.3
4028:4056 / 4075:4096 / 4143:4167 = 0.8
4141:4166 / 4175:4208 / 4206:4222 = 1.5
